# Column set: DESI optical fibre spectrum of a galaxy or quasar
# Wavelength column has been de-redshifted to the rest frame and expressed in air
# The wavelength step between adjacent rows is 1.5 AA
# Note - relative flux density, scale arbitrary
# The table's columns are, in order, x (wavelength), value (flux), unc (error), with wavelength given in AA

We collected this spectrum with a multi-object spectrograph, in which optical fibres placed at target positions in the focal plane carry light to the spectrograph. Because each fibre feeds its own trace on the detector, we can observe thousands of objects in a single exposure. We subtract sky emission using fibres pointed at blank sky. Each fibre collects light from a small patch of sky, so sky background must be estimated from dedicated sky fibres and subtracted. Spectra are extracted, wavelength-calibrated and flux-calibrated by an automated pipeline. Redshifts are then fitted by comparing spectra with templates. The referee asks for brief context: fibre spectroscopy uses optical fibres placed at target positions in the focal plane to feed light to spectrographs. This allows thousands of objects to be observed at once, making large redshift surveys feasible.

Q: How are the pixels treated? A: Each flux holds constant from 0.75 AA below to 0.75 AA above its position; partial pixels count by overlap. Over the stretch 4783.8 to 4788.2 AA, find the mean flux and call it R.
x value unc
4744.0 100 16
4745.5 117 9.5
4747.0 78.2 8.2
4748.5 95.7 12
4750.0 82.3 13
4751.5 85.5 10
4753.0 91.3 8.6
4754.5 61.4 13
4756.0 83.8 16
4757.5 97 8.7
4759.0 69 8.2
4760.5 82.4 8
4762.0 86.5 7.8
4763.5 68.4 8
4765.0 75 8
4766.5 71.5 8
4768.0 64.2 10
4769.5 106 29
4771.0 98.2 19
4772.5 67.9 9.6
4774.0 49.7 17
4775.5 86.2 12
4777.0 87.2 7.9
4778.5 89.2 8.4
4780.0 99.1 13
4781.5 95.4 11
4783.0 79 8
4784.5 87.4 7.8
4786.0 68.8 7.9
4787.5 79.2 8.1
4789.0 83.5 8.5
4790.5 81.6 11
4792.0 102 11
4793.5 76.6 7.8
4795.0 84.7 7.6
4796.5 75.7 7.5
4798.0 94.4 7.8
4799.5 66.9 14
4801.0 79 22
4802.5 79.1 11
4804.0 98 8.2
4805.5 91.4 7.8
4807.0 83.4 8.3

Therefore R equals 78.4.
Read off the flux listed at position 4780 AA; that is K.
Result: 99.1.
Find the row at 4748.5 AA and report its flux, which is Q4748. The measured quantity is 95.7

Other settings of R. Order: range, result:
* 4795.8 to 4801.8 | 79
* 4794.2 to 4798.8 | 84.6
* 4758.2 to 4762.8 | 79.4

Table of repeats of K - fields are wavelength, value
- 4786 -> 68.8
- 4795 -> 84.7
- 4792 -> 102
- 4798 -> 94.4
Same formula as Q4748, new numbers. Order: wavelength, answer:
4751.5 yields 85.5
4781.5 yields 95.4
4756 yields 83.8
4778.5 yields 89.2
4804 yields 98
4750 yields 82.3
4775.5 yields 86.2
